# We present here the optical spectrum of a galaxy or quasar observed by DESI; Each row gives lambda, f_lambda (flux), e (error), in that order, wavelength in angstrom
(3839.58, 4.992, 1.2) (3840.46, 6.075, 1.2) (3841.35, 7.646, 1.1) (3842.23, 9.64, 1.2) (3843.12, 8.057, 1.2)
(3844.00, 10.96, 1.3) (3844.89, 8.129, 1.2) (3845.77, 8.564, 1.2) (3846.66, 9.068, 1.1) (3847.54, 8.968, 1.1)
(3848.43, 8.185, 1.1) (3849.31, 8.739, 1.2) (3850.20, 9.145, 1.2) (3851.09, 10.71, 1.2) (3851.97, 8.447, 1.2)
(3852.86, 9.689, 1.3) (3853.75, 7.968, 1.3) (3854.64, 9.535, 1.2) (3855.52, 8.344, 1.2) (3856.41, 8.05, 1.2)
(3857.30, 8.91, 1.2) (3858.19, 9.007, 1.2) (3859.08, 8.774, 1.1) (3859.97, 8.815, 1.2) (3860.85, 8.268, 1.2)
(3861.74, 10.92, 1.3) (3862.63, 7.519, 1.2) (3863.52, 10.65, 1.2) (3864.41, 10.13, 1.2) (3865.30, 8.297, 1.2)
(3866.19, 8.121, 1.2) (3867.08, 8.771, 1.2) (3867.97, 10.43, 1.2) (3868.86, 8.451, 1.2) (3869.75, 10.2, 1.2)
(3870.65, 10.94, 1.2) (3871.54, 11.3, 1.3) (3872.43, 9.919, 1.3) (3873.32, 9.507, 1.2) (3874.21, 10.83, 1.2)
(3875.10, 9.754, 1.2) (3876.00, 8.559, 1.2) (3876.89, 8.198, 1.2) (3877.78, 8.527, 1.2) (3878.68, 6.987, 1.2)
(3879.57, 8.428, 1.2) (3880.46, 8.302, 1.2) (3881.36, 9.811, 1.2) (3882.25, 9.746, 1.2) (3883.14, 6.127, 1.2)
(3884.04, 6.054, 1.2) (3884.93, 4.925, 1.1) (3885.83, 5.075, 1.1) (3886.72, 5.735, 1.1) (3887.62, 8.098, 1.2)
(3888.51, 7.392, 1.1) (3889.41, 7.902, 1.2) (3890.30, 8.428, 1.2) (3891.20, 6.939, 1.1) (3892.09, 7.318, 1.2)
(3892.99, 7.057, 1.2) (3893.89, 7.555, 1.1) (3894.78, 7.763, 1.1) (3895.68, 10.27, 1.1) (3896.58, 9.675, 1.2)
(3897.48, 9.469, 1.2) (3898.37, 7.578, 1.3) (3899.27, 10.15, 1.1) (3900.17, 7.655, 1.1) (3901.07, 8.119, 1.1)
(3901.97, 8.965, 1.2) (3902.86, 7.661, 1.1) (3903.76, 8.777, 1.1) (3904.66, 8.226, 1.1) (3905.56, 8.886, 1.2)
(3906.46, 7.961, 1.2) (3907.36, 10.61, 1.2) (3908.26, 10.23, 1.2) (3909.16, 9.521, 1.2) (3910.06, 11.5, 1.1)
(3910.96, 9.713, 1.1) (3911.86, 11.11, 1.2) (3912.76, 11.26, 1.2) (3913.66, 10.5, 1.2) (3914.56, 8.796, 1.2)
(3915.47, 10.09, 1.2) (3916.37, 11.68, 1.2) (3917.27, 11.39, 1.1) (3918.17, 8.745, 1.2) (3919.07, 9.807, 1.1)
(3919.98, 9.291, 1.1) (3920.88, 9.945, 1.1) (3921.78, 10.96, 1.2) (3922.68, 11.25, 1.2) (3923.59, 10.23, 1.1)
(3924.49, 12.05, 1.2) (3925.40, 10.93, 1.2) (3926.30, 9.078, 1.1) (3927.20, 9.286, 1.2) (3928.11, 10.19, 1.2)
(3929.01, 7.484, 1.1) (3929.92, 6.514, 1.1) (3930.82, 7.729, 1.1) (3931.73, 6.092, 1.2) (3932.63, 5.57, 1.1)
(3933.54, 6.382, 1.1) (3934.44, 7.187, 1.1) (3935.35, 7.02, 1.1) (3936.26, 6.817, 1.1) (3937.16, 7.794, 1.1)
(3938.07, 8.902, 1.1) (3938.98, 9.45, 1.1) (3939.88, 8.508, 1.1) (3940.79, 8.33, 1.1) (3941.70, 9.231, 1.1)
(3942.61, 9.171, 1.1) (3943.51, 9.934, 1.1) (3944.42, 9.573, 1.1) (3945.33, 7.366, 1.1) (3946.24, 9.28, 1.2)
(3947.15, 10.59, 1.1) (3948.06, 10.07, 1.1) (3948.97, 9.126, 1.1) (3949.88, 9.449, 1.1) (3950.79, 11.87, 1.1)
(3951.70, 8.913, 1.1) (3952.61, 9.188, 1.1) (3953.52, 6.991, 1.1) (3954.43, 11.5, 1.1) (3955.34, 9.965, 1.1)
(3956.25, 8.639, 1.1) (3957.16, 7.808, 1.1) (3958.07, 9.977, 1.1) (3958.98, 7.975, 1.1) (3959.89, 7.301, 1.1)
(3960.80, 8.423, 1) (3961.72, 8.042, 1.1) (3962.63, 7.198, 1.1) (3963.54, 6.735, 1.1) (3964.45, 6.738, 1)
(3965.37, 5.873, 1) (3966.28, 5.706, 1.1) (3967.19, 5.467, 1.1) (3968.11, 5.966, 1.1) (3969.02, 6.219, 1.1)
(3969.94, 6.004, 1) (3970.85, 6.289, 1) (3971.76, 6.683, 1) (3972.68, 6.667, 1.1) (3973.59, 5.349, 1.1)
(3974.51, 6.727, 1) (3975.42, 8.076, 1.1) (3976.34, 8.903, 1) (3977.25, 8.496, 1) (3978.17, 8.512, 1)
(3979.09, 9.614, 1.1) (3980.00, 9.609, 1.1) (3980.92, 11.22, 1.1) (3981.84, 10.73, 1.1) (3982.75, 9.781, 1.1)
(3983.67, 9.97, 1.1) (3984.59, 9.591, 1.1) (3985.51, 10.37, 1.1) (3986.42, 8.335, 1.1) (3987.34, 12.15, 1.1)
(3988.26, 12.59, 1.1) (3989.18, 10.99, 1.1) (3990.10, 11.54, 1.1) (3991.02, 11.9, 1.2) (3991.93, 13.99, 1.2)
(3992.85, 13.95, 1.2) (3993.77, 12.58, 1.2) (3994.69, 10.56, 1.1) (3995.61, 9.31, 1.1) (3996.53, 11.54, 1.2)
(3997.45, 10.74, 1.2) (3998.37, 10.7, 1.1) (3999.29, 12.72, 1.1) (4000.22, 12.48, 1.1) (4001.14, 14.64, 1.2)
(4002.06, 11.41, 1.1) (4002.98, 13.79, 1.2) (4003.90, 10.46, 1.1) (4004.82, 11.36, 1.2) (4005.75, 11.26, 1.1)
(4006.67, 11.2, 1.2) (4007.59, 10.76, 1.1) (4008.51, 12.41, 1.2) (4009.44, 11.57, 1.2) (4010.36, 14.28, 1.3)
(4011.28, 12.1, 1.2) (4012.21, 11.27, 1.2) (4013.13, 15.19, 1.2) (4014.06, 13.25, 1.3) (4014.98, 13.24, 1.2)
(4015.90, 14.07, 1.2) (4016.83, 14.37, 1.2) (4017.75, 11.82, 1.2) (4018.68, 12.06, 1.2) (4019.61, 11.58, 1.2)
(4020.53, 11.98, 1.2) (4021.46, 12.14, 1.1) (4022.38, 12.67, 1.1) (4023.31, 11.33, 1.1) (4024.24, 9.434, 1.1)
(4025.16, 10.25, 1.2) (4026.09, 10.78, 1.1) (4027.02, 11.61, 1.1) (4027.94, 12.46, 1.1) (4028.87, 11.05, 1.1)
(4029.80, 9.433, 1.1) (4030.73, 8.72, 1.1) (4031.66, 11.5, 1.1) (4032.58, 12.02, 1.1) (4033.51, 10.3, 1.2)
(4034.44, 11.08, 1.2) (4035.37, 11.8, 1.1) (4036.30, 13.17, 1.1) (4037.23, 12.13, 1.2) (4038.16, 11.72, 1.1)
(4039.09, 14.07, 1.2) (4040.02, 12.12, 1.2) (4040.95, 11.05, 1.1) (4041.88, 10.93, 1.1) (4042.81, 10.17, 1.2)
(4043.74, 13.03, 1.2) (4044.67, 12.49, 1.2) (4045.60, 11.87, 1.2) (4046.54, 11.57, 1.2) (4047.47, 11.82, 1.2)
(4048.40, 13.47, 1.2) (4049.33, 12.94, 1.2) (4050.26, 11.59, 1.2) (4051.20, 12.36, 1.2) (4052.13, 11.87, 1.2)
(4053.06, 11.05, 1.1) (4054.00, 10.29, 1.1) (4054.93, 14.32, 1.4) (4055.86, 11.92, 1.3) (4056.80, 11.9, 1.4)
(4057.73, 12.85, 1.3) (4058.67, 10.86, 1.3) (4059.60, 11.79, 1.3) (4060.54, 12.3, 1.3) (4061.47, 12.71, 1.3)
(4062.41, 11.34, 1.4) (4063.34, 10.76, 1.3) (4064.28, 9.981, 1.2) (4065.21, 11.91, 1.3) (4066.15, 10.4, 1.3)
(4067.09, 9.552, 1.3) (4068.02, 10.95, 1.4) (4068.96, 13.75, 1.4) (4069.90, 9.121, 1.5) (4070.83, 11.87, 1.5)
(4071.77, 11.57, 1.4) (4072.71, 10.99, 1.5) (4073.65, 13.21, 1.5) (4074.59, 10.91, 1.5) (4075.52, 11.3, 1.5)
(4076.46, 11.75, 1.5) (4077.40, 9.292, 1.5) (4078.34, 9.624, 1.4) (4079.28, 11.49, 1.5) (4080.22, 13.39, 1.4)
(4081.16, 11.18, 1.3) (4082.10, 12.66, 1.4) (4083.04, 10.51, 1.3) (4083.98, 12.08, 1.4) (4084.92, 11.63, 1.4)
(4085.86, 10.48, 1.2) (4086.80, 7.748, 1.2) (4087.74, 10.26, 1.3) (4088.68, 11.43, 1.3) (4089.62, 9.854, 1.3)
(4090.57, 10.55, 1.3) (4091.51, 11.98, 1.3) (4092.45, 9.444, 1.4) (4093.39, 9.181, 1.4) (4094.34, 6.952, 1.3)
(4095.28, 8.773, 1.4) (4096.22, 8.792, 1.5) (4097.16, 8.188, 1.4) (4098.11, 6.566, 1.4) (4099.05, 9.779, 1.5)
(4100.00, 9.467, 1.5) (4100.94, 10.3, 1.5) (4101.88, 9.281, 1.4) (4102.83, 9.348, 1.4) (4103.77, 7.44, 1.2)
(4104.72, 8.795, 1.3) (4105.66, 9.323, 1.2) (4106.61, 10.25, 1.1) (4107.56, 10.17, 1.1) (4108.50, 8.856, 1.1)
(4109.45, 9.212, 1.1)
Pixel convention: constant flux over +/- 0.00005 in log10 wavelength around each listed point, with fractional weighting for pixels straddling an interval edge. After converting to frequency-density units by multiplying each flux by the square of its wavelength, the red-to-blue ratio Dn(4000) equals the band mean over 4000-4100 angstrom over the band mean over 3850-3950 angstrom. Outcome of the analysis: 1.4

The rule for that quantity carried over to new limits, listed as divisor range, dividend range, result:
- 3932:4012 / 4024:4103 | 1.22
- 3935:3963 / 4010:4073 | 1.39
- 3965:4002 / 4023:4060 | 1.25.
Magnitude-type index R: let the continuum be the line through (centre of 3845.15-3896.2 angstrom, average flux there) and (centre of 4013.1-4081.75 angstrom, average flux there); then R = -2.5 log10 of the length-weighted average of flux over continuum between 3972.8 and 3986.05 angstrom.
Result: 0.168 mag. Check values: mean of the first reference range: 8.6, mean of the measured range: 9.01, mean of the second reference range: 11.7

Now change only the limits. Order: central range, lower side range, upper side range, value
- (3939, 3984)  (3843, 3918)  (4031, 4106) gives 0.171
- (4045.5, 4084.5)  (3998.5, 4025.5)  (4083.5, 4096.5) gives -0.088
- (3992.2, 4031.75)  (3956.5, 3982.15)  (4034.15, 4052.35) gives -0.175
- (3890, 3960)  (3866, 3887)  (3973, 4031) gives 0.062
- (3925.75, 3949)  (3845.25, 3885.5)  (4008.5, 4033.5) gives 0.229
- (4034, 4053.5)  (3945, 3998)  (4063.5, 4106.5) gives -0.217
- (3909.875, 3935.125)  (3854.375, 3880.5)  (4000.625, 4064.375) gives 0.073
